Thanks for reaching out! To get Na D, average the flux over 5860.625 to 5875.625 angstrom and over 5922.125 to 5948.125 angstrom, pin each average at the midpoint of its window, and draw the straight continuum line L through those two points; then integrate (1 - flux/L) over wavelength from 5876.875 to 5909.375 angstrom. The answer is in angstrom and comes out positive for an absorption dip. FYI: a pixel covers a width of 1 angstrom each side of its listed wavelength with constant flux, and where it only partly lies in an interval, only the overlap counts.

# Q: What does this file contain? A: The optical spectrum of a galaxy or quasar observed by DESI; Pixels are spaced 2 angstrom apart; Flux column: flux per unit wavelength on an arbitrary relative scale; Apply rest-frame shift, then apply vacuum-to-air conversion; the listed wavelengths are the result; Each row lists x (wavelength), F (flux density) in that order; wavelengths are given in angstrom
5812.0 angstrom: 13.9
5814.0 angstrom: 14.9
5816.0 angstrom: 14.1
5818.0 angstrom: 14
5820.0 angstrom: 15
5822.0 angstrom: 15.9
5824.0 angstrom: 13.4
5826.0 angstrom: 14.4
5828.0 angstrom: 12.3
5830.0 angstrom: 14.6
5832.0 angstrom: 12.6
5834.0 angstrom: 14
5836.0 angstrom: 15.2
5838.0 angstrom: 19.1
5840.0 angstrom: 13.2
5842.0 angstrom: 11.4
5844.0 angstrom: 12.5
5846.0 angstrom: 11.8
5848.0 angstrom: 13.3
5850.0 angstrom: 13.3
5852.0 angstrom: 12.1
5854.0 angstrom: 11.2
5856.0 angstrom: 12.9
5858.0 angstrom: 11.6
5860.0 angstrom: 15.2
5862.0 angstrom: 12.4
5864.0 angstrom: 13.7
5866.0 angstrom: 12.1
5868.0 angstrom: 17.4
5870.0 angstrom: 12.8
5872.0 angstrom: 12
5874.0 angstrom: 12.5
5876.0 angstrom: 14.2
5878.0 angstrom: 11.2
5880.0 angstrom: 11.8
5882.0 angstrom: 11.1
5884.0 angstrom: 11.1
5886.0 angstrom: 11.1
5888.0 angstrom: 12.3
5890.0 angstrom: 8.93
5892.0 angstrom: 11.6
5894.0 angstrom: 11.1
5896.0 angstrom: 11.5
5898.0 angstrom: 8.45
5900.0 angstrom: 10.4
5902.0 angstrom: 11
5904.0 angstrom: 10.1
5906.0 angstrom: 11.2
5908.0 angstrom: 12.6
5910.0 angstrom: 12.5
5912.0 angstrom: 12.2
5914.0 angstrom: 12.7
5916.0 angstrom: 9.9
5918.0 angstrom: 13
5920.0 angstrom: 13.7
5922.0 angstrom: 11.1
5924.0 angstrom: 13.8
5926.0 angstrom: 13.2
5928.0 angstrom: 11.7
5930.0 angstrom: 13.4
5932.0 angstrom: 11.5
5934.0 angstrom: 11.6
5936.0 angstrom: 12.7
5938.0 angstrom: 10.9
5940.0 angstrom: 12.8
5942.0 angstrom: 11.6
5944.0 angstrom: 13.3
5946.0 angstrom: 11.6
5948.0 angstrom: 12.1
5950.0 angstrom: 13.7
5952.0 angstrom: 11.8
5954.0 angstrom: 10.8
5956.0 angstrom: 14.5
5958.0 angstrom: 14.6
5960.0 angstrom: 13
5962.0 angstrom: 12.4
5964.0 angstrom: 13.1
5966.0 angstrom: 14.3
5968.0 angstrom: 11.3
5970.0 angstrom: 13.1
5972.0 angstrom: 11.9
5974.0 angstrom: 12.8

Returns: 4.92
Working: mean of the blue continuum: 13.4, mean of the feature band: 11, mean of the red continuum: 12.3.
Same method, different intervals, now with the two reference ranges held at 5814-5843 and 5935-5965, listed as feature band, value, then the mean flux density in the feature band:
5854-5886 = 2.3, 12.7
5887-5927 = 4.9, 11.6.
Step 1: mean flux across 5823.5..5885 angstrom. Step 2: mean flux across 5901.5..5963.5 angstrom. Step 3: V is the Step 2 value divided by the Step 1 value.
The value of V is 0.94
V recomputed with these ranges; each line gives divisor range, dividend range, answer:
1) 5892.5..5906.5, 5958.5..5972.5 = 1.22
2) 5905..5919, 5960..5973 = 1.06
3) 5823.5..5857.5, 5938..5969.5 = 0.95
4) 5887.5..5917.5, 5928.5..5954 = 1.10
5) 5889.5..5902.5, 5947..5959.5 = 1.24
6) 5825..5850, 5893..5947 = 0.86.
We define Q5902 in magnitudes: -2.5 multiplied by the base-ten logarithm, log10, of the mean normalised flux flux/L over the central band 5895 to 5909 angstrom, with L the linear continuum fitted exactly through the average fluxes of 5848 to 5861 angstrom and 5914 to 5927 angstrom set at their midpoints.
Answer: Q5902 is 0.17 mag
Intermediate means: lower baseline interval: 12.8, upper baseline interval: 12.5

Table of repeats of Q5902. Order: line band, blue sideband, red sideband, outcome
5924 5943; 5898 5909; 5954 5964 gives -0.01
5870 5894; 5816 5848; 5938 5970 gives 0.15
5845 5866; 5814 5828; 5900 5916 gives 0.04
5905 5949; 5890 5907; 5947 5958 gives -0.05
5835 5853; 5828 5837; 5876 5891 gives -0.02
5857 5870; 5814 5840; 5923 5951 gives 0.01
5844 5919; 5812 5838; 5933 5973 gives 0.13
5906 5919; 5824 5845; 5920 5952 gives 0.06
